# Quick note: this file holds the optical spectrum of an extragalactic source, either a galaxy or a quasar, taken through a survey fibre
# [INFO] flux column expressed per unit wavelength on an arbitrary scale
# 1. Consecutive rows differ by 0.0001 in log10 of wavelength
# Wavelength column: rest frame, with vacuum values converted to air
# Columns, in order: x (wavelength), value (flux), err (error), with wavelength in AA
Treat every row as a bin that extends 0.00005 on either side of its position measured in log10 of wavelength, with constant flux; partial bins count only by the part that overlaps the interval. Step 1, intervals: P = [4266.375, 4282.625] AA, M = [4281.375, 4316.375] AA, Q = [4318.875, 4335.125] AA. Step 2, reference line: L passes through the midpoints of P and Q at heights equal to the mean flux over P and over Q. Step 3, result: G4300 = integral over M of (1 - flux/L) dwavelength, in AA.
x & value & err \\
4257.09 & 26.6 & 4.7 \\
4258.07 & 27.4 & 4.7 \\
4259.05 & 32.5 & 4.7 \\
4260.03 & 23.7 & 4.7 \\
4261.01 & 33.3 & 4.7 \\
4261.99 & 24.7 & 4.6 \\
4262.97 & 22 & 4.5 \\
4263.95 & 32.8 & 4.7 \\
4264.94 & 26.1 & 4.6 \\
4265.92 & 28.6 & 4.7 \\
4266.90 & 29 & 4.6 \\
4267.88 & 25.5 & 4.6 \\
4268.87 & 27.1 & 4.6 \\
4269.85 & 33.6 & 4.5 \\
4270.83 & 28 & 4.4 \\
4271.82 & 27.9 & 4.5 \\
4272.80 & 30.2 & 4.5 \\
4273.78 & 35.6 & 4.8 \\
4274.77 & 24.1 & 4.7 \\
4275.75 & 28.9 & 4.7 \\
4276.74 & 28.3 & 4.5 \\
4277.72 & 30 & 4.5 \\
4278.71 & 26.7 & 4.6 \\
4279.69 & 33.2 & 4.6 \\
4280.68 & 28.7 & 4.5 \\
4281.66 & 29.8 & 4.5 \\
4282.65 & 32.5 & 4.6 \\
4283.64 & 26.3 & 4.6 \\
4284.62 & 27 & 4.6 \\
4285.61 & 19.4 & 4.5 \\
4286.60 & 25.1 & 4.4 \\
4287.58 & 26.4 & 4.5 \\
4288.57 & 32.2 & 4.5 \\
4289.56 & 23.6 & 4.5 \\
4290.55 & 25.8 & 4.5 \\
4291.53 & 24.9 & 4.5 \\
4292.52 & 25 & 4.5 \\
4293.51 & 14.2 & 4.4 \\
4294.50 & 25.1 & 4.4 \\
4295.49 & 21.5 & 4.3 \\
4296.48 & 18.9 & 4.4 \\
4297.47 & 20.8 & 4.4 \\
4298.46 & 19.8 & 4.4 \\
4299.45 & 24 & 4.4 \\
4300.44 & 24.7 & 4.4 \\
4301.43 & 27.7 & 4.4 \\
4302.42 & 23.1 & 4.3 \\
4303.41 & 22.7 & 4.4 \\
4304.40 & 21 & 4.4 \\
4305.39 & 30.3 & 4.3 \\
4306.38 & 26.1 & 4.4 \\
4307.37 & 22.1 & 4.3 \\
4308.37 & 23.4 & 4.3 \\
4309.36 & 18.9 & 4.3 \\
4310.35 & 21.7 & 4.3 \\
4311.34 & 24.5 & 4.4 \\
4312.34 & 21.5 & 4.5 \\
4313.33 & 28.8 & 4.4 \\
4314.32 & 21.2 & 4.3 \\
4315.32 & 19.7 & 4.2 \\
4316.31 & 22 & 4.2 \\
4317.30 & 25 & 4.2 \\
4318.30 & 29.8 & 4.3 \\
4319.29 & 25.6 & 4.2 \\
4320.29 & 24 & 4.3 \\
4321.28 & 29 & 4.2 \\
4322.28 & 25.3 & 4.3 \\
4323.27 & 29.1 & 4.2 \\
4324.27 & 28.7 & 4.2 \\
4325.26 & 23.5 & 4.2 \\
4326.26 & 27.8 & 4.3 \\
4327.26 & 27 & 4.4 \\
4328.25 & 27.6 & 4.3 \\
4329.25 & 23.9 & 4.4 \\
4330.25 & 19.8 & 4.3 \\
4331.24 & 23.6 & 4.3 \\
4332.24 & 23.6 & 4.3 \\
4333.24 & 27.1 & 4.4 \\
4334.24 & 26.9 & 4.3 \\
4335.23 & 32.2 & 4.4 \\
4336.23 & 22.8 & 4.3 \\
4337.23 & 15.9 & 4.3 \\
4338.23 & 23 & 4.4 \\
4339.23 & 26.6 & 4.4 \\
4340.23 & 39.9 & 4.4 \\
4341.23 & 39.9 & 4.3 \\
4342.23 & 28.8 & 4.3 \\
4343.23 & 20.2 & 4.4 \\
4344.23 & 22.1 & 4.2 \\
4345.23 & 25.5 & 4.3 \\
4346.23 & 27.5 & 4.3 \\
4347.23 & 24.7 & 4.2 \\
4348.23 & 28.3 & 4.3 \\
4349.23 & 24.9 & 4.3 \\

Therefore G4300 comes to 4.8 AA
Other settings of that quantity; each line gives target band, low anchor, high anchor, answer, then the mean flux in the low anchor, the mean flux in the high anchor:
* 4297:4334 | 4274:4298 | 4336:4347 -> 2.53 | 25.9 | 26.6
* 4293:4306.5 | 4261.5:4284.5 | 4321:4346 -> 2.38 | 28.7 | 26.4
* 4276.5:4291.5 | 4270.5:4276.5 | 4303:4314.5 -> -0.05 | 29.1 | 23.6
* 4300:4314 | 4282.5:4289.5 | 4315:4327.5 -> 1.16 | 26.5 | 26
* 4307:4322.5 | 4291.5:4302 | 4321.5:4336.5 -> 0.32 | 22.3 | 26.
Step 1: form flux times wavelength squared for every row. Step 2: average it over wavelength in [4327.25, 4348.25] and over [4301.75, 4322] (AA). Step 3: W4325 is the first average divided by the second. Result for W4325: 1.10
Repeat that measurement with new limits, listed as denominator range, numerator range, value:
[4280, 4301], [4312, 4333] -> 1.04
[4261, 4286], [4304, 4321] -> 0.86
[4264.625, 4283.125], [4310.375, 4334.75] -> 0.88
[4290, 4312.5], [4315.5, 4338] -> 1.12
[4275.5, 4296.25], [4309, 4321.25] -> 0.92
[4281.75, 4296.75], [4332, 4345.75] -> 1.11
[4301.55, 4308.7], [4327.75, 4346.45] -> 1.09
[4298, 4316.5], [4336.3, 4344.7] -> 1.17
